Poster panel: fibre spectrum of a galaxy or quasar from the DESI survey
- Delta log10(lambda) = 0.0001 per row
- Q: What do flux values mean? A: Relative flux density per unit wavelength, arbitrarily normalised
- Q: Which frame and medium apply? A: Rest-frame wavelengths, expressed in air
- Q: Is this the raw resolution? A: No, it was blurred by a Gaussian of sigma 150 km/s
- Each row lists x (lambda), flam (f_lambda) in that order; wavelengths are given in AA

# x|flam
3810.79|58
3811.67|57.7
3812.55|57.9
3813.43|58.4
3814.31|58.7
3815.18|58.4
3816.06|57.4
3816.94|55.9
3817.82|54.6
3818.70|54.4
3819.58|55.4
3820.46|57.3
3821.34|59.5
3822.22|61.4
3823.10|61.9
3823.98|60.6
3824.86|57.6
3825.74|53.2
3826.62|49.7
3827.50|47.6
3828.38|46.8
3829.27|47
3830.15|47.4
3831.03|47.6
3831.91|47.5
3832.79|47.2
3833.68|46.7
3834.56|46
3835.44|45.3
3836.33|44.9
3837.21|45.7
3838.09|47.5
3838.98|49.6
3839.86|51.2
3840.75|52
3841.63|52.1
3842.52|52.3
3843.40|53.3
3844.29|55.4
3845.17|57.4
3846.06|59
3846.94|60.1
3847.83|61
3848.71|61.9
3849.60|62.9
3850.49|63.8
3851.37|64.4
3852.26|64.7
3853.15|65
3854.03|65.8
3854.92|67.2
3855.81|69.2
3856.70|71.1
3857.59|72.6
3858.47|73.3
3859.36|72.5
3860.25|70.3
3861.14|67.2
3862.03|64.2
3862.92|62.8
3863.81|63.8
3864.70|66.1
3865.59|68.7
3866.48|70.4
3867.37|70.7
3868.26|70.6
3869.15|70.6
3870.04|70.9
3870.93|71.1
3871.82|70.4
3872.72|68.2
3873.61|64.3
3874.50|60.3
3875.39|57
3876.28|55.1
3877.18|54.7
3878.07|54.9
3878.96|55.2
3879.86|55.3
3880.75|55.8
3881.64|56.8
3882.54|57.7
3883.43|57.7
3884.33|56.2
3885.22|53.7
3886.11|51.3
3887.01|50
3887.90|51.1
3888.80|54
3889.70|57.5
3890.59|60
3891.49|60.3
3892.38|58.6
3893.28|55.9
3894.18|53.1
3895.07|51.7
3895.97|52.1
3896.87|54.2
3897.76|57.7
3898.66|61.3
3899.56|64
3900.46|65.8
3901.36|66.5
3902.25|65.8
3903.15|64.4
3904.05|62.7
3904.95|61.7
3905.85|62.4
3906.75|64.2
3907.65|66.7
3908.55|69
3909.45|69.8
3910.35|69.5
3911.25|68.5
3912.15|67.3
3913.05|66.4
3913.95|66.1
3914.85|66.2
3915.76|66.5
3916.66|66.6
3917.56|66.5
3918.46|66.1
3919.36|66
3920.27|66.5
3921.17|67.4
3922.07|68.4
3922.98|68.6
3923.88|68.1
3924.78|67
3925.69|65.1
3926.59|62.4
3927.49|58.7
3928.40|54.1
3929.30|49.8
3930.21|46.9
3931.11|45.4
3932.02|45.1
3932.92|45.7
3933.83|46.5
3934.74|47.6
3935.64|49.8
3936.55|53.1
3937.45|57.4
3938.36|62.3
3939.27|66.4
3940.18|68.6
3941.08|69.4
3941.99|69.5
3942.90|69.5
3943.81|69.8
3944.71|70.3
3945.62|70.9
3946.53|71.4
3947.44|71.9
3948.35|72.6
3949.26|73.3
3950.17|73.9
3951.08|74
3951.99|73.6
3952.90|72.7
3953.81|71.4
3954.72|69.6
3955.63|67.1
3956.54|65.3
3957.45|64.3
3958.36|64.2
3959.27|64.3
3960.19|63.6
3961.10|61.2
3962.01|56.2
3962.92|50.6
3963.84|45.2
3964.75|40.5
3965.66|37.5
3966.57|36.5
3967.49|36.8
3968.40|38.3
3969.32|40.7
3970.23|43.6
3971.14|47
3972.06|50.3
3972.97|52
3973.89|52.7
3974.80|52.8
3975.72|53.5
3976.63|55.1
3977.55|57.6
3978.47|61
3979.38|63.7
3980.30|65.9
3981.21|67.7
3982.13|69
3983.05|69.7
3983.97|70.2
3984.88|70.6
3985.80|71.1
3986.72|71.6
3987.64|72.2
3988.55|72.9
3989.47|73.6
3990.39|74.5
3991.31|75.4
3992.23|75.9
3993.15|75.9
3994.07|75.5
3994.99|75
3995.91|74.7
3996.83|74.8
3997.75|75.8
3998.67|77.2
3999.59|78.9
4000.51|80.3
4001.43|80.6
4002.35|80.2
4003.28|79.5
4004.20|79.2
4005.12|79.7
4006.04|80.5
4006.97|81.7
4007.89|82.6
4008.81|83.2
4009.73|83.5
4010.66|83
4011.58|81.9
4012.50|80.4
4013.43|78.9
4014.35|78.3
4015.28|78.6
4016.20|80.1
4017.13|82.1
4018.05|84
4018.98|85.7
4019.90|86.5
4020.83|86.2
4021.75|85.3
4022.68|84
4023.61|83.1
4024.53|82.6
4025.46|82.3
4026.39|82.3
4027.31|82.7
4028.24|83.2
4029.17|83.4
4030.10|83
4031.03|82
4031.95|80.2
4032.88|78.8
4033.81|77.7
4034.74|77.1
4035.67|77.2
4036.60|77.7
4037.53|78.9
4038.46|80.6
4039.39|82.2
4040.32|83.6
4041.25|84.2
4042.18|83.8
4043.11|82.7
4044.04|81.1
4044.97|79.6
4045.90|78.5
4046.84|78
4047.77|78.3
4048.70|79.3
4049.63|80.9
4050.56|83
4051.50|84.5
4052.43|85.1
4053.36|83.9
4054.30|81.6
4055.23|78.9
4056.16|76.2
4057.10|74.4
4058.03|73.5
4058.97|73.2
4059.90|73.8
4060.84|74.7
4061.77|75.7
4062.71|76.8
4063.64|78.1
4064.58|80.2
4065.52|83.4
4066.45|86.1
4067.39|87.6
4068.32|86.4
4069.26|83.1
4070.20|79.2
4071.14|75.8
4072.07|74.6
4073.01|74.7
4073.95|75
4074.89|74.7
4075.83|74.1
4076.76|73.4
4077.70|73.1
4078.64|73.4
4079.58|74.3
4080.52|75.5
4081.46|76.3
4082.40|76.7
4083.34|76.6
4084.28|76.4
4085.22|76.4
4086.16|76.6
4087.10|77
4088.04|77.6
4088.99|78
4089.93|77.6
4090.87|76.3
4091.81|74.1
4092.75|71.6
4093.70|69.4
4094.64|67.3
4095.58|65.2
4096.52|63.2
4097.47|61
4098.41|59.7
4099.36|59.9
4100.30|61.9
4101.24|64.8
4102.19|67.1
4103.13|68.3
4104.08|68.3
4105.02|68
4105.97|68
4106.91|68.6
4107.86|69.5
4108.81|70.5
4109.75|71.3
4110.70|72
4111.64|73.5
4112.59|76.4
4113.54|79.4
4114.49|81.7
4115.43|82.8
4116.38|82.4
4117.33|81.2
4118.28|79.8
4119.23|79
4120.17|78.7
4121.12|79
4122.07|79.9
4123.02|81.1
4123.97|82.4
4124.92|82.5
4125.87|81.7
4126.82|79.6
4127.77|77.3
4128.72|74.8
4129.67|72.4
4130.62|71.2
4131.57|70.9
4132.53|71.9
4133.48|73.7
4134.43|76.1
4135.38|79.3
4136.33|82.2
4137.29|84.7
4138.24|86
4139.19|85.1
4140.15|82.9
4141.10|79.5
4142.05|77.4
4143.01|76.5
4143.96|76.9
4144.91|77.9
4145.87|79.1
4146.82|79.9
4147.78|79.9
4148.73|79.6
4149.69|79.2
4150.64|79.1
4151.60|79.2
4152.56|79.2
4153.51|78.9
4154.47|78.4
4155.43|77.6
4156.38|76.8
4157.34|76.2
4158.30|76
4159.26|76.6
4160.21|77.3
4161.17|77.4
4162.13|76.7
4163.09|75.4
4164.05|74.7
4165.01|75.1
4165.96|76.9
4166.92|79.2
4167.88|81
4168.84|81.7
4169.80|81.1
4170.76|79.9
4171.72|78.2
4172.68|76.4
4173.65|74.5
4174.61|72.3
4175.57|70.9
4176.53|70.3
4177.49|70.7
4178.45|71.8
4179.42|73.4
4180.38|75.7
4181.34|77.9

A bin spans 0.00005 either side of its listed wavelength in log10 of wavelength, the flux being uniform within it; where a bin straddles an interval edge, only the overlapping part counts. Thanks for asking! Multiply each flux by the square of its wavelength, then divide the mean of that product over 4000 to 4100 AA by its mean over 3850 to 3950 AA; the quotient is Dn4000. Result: 1.35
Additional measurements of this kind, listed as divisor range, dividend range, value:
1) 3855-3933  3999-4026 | 1.40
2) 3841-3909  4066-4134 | 1.35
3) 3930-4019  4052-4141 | 1.21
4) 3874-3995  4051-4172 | 1.36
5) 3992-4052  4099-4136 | 0.97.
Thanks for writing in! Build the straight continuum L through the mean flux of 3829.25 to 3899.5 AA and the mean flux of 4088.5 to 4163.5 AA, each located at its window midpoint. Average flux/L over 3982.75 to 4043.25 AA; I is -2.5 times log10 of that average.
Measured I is -0.164 mag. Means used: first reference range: 58.8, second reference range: 75.5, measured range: 79.4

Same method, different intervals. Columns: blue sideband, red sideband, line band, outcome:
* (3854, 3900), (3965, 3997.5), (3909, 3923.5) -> -0.096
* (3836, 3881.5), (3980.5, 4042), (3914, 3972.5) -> 0.183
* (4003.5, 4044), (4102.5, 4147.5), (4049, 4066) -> 0.019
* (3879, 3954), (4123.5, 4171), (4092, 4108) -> 0.137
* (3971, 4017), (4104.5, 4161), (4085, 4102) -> 0.095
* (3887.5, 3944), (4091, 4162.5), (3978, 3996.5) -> -0.084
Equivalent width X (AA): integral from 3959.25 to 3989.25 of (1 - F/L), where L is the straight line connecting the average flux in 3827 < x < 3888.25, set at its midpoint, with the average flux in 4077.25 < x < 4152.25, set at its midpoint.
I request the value 4.5 AA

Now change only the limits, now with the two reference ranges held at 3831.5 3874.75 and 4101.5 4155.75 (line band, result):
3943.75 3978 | 4.46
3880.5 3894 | 1.60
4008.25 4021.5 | -2.21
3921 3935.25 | 1.98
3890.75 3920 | 0.48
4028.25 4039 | -1.23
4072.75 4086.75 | -0.16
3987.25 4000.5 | -1.14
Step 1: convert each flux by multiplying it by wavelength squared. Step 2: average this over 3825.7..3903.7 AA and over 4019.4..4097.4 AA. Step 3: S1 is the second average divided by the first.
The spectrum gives 1.5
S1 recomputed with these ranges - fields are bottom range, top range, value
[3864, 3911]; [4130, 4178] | 1.45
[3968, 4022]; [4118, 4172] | 1.17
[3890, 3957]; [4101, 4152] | 1.34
